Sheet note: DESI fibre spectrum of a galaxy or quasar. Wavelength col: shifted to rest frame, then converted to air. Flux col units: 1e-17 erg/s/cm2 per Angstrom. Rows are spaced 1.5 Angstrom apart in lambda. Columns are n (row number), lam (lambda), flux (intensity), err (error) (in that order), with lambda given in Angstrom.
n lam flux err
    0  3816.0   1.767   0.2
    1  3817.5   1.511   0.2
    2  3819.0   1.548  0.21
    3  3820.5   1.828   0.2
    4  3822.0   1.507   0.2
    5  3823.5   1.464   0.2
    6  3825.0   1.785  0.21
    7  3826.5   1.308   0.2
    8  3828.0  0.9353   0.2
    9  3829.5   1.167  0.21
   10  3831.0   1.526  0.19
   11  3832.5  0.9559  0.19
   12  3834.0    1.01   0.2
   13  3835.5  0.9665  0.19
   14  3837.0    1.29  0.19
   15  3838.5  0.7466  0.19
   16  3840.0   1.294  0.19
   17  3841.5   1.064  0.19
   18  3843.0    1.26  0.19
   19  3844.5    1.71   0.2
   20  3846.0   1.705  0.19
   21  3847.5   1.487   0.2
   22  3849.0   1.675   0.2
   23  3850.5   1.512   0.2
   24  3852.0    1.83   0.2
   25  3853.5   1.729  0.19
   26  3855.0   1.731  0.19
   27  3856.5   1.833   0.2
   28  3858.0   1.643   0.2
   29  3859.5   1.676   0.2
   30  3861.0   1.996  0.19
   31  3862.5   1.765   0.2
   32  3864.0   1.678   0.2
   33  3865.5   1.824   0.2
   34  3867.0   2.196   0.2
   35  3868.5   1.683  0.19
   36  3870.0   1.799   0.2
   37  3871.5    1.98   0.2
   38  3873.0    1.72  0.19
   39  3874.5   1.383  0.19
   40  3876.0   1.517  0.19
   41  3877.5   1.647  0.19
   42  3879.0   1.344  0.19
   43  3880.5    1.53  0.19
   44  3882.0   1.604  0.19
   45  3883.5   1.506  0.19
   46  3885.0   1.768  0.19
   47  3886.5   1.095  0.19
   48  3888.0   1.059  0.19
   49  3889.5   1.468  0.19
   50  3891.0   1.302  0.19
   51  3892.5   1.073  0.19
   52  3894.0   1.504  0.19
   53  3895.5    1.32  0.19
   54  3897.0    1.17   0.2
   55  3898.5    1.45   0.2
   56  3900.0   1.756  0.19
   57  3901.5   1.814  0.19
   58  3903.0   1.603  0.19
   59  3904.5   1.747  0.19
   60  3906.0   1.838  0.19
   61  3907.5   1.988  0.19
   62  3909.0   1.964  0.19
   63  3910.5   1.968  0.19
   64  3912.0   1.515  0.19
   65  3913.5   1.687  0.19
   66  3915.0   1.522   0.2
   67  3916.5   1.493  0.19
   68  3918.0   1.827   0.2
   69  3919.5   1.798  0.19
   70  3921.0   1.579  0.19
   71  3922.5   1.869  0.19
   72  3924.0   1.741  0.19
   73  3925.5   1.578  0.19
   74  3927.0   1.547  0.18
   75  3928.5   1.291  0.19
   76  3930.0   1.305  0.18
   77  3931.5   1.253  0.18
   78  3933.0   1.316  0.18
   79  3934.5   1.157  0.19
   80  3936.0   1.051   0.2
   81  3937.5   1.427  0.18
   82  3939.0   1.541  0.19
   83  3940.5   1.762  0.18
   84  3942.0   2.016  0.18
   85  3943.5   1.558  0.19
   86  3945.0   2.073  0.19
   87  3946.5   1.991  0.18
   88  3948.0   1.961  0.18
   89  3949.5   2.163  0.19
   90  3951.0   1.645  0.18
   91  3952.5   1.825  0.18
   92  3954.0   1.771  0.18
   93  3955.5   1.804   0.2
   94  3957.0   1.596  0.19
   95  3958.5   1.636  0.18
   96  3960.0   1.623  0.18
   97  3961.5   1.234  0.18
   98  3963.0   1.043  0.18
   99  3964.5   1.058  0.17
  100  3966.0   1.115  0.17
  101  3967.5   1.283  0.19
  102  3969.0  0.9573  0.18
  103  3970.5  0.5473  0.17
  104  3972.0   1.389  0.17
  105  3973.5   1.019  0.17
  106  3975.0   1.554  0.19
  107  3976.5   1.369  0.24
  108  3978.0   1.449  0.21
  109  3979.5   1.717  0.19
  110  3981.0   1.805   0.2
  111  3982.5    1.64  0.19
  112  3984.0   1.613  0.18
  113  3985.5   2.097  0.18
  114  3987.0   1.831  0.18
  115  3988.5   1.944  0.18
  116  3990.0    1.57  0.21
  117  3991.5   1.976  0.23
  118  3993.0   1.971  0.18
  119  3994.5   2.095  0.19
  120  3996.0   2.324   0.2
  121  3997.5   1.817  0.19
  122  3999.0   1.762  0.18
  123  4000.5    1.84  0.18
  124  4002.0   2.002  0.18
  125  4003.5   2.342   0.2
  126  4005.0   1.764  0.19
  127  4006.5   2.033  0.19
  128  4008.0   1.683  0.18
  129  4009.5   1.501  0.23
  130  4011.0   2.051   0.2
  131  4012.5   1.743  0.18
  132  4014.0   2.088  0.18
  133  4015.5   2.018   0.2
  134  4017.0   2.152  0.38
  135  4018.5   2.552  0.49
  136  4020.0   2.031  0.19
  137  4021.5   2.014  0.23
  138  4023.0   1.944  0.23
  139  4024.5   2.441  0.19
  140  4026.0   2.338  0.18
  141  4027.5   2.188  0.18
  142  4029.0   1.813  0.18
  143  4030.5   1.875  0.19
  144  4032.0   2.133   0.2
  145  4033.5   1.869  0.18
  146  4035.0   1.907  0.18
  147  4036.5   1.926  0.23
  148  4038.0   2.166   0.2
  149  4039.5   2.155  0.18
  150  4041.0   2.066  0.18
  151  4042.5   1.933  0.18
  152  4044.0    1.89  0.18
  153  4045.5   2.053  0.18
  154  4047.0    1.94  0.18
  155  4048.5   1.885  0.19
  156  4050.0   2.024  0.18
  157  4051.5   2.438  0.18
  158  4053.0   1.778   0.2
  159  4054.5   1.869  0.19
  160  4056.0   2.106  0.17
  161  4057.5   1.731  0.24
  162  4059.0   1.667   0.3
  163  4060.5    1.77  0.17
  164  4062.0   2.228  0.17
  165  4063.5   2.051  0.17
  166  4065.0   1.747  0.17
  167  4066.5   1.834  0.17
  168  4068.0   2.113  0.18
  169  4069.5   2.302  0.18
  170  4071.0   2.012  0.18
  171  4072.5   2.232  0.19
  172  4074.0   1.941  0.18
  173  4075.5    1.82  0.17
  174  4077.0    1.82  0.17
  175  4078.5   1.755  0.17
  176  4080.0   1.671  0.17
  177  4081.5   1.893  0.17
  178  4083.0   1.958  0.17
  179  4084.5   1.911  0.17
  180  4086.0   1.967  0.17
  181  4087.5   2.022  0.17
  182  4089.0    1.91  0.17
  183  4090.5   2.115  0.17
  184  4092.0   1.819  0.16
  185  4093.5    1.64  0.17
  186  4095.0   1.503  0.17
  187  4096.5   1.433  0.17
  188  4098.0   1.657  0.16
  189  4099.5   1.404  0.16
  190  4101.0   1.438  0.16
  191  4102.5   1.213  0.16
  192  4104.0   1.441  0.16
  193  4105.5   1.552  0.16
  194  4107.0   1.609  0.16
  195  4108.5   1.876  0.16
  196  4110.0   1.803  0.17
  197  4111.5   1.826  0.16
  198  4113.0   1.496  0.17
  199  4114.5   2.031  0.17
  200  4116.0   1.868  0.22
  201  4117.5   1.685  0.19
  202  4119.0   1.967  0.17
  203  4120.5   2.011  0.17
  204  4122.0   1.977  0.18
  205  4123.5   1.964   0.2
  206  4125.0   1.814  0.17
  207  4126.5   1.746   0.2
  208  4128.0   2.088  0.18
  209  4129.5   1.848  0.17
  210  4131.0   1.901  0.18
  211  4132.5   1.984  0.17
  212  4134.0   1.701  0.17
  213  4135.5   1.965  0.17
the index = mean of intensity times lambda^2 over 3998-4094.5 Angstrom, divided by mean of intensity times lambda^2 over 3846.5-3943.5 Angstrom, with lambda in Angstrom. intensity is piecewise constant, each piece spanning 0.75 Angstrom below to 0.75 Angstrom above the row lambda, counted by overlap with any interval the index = 1.33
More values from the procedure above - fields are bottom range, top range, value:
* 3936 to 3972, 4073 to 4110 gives 1.21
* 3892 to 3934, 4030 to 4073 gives 1.34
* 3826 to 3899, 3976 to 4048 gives 1.42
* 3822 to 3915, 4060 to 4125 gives 1.33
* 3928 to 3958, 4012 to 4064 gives 1.30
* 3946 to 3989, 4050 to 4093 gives 1.33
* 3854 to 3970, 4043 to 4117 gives 1.26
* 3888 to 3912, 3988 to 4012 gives 1.28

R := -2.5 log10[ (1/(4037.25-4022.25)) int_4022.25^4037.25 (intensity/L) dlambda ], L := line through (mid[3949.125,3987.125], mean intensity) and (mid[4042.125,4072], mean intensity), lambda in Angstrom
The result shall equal -0.13 mag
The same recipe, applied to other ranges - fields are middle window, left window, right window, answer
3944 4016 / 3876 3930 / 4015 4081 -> 0.067 mag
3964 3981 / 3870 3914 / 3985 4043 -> 0.427 mag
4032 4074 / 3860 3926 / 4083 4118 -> -0.176 mag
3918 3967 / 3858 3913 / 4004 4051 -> 0.129 mag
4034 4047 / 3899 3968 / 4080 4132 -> -0.170 mag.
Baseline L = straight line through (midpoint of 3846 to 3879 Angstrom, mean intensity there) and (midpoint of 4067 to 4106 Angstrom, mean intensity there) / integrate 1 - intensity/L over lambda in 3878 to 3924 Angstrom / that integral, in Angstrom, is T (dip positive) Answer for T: 4.2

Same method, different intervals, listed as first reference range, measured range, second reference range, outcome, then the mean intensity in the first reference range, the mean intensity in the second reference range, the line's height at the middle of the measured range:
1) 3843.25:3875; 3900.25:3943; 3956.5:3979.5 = -4.2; 1.74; 1.27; 1.47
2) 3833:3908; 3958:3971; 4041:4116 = 3.9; 1.54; 1.84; 1.68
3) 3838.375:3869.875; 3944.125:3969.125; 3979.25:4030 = 3.6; 1.64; 1.96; 1.86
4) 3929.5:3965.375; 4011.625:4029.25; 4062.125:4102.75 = -4.1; 1.58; 1.84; 1.72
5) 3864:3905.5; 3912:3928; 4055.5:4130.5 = -0.5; 1.55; 1.83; 1.6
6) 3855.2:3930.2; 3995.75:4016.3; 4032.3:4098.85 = -1.1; 1.62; 1.92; 1.82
